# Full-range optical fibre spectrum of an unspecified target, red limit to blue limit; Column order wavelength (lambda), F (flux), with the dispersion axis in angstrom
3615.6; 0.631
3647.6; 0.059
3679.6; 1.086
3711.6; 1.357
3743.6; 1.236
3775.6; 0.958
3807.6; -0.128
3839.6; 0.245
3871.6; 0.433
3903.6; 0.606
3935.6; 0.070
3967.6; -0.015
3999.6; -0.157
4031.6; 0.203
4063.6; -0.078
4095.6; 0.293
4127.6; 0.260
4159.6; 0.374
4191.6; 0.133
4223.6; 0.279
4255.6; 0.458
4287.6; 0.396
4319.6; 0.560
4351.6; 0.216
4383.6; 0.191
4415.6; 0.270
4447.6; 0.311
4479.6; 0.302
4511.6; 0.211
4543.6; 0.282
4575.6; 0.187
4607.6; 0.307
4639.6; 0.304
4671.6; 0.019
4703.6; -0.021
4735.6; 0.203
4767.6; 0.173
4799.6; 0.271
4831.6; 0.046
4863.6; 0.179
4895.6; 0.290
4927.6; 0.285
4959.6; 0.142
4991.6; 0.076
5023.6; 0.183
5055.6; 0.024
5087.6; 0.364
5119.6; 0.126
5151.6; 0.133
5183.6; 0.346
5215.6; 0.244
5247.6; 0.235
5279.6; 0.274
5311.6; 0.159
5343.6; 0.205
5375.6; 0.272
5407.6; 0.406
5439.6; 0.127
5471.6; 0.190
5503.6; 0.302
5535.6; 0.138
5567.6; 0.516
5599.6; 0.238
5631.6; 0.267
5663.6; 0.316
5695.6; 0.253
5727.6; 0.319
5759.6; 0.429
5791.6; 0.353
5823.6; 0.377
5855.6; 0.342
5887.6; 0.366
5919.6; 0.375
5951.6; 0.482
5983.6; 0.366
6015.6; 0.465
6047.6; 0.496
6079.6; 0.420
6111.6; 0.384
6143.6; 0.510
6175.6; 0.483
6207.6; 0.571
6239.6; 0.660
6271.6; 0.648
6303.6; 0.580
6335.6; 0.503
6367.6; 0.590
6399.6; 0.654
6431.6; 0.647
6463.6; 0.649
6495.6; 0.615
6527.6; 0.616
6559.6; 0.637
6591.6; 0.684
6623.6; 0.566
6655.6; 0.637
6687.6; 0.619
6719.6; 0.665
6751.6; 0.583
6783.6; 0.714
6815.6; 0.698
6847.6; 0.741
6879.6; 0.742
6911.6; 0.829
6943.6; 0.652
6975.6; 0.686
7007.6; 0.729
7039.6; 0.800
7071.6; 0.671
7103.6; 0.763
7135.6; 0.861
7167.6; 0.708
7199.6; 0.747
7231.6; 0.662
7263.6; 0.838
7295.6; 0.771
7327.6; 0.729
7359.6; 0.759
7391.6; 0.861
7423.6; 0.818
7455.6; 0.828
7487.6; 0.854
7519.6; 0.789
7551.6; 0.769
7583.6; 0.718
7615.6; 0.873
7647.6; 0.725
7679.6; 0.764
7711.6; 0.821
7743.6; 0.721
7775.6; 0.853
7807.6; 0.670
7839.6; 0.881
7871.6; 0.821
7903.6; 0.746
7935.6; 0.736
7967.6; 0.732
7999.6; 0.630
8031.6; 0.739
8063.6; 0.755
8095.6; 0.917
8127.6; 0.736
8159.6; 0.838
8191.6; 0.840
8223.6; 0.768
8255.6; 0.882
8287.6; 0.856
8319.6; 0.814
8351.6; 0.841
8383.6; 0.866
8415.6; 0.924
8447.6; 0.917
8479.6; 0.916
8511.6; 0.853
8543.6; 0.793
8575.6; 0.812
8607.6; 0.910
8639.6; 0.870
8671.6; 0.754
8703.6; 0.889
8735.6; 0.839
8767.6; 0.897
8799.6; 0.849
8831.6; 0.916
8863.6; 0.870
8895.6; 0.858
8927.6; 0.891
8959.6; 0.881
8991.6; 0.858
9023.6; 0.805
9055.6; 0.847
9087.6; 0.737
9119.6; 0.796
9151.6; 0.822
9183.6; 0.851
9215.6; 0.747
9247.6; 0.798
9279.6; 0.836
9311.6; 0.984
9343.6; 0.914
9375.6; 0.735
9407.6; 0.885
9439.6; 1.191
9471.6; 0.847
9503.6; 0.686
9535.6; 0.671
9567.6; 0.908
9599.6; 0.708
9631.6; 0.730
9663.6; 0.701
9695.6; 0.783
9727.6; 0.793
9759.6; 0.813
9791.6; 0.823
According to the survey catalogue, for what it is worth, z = 0.54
